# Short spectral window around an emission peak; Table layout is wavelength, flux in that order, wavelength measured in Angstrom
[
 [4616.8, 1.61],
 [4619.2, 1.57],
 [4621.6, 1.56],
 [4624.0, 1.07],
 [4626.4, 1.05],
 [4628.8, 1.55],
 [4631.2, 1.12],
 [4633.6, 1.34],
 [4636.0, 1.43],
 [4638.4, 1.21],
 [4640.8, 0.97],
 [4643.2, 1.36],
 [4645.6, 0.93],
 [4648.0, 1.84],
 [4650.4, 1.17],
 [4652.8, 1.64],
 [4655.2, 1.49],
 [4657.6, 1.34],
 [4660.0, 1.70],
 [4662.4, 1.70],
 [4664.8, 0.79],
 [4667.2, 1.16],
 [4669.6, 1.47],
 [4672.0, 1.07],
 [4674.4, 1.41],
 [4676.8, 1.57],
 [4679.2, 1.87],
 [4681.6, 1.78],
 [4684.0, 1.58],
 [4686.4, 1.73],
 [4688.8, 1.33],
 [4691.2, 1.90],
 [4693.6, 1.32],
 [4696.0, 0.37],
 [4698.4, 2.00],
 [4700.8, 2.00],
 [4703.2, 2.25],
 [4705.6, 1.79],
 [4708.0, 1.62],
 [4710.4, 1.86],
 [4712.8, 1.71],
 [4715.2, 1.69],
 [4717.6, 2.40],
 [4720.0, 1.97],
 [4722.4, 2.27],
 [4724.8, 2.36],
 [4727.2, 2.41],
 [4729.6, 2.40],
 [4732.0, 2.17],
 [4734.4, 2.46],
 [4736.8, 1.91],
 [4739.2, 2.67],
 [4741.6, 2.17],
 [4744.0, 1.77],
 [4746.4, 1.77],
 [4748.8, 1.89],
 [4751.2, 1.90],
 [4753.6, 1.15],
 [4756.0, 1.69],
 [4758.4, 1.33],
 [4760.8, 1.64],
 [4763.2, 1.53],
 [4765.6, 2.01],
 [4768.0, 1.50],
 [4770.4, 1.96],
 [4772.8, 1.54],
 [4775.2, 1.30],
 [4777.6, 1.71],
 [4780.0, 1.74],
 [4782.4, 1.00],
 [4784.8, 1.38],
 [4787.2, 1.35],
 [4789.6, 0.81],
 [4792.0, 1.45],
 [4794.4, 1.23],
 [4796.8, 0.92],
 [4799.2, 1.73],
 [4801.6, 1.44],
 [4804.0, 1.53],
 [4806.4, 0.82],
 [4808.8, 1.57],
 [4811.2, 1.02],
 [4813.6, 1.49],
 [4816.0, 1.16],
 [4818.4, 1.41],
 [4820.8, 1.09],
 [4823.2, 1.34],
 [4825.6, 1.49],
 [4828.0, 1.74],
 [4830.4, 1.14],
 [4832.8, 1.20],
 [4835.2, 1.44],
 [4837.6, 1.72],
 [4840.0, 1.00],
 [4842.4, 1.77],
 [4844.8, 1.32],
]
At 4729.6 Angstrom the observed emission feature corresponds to Mg II 2798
